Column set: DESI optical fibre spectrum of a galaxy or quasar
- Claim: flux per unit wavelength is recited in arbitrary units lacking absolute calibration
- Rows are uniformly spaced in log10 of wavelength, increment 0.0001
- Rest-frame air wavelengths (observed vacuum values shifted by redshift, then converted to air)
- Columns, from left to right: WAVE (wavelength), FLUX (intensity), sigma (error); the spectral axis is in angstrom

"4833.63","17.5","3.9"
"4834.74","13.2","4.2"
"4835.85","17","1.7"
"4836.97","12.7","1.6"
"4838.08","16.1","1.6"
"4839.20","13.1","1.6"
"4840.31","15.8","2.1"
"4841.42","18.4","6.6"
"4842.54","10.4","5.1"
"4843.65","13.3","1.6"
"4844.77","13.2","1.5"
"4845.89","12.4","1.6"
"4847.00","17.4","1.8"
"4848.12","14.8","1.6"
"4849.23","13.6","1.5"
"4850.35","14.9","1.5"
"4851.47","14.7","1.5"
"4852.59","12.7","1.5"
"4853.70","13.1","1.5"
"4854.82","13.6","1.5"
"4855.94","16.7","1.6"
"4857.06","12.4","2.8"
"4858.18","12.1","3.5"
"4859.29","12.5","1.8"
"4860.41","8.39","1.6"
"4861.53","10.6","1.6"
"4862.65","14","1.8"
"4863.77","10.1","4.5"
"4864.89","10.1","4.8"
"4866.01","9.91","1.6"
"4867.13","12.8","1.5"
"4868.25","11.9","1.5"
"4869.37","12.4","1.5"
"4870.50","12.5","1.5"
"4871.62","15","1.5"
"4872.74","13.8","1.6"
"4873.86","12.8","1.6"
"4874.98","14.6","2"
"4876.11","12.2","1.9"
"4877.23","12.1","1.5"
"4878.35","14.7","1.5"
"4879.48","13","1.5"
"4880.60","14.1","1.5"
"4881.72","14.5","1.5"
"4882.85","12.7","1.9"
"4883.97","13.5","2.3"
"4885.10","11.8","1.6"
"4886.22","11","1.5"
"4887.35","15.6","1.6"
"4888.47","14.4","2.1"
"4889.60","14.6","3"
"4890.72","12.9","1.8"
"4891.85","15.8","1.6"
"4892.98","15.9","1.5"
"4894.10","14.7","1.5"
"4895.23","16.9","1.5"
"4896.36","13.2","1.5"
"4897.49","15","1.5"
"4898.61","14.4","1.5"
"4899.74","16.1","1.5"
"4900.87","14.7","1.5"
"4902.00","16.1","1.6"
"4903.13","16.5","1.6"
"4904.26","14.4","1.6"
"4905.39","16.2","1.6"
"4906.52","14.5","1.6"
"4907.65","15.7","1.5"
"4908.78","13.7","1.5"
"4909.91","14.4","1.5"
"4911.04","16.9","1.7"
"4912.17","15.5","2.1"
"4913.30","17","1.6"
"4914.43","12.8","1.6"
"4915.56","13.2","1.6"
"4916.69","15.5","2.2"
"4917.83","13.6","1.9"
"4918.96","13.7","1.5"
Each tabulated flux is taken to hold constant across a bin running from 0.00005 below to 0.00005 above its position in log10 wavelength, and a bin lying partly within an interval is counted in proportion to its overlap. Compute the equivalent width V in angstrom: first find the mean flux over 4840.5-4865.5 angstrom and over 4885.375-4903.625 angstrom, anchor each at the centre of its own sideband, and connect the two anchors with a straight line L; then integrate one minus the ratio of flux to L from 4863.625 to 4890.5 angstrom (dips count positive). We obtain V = 2.23 angstrom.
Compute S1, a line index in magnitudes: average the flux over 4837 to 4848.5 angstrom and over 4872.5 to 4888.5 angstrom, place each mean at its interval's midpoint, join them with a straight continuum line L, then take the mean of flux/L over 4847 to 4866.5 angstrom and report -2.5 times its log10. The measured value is 0.10 mag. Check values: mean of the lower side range 14.4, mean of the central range 12.7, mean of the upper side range 13.3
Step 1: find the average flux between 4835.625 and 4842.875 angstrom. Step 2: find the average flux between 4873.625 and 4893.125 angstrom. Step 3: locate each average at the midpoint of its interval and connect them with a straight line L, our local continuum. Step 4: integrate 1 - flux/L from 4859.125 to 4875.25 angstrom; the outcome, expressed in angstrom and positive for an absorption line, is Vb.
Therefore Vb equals 2.3 angstrom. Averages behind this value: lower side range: 14.8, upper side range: 13.6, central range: 12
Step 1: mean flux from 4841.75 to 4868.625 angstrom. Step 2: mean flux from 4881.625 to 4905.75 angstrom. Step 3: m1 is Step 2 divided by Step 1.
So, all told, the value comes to 1.1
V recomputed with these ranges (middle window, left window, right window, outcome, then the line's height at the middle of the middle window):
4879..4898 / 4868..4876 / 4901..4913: 0.24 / 14.3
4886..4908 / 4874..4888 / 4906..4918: -1.37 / 14.1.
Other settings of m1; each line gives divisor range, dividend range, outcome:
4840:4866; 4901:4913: 1.17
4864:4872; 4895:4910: 1.27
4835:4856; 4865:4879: 0.89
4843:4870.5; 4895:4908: 1.19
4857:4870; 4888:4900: 1.30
